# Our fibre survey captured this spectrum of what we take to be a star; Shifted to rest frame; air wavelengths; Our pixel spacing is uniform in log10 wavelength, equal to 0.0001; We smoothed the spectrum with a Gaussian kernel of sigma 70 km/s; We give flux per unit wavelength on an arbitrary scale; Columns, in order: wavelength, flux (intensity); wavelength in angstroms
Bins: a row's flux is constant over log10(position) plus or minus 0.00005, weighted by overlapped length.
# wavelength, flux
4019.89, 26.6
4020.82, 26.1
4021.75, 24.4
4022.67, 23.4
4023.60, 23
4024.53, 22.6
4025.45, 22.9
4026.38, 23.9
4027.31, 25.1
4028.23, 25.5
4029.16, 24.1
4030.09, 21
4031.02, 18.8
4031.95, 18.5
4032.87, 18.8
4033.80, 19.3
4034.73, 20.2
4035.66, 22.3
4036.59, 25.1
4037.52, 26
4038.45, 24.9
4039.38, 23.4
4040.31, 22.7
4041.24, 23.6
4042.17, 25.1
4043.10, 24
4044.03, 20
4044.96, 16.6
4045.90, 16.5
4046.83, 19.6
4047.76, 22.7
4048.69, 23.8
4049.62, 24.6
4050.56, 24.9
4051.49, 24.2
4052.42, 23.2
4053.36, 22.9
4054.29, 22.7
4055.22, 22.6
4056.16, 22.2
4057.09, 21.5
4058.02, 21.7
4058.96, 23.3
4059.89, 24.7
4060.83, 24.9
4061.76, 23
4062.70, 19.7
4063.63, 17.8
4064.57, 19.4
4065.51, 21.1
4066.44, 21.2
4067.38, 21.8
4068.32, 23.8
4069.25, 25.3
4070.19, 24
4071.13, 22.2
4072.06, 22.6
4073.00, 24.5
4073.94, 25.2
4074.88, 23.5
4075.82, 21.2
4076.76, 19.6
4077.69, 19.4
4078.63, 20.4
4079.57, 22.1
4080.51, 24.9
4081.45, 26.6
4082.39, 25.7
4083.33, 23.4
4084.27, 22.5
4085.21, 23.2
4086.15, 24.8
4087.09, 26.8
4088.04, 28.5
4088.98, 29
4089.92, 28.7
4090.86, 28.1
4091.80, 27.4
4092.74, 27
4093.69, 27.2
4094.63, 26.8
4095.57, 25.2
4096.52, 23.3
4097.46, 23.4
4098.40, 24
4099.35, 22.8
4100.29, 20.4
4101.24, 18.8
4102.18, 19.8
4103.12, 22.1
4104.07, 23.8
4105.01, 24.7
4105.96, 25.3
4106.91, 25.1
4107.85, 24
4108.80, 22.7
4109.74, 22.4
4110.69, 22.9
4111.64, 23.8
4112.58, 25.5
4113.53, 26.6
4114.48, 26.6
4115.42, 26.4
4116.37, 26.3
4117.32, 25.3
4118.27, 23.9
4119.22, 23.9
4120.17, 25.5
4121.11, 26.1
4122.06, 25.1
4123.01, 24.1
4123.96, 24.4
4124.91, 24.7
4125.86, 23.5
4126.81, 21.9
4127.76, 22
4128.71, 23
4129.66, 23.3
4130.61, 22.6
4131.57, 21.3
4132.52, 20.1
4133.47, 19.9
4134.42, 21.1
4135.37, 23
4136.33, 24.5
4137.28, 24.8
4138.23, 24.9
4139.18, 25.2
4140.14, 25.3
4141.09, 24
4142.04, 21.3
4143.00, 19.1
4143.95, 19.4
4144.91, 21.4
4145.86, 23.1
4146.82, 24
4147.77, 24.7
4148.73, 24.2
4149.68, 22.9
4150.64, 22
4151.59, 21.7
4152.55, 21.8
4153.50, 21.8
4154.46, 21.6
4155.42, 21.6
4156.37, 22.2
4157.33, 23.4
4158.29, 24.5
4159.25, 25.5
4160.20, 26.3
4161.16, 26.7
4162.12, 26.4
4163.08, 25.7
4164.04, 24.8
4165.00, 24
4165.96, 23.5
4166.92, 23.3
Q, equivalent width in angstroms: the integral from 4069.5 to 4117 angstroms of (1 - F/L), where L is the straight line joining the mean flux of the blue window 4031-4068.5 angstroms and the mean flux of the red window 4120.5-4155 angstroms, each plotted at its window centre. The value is -3.7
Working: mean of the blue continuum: 22.1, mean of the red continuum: 22.9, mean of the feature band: 24.2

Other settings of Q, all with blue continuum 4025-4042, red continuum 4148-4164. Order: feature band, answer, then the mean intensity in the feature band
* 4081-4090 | -1.1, 25.8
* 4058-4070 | 0.4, 22.2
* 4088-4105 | -1.1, 24.7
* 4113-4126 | -1.0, 25.2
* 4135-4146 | 0.3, 23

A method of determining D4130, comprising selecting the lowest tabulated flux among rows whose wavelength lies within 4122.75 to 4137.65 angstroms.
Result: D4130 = 19.9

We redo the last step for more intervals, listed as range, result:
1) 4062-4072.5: 17.8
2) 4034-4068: 16.5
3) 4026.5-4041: 18.5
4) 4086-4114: 18.8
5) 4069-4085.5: 19.4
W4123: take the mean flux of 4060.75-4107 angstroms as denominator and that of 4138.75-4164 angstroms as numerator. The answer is 1.0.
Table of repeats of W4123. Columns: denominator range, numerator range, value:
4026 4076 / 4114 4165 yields 1.05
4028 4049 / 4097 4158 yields 1.07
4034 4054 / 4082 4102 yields 1.11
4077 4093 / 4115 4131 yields 0.96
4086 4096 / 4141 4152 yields 0.82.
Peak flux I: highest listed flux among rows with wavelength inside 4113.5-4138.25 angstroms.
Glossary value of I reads 26.6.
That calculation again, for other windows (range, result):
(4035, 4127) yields 29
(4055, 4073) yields 25.3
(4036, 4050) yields 26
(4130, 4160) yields 25.5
